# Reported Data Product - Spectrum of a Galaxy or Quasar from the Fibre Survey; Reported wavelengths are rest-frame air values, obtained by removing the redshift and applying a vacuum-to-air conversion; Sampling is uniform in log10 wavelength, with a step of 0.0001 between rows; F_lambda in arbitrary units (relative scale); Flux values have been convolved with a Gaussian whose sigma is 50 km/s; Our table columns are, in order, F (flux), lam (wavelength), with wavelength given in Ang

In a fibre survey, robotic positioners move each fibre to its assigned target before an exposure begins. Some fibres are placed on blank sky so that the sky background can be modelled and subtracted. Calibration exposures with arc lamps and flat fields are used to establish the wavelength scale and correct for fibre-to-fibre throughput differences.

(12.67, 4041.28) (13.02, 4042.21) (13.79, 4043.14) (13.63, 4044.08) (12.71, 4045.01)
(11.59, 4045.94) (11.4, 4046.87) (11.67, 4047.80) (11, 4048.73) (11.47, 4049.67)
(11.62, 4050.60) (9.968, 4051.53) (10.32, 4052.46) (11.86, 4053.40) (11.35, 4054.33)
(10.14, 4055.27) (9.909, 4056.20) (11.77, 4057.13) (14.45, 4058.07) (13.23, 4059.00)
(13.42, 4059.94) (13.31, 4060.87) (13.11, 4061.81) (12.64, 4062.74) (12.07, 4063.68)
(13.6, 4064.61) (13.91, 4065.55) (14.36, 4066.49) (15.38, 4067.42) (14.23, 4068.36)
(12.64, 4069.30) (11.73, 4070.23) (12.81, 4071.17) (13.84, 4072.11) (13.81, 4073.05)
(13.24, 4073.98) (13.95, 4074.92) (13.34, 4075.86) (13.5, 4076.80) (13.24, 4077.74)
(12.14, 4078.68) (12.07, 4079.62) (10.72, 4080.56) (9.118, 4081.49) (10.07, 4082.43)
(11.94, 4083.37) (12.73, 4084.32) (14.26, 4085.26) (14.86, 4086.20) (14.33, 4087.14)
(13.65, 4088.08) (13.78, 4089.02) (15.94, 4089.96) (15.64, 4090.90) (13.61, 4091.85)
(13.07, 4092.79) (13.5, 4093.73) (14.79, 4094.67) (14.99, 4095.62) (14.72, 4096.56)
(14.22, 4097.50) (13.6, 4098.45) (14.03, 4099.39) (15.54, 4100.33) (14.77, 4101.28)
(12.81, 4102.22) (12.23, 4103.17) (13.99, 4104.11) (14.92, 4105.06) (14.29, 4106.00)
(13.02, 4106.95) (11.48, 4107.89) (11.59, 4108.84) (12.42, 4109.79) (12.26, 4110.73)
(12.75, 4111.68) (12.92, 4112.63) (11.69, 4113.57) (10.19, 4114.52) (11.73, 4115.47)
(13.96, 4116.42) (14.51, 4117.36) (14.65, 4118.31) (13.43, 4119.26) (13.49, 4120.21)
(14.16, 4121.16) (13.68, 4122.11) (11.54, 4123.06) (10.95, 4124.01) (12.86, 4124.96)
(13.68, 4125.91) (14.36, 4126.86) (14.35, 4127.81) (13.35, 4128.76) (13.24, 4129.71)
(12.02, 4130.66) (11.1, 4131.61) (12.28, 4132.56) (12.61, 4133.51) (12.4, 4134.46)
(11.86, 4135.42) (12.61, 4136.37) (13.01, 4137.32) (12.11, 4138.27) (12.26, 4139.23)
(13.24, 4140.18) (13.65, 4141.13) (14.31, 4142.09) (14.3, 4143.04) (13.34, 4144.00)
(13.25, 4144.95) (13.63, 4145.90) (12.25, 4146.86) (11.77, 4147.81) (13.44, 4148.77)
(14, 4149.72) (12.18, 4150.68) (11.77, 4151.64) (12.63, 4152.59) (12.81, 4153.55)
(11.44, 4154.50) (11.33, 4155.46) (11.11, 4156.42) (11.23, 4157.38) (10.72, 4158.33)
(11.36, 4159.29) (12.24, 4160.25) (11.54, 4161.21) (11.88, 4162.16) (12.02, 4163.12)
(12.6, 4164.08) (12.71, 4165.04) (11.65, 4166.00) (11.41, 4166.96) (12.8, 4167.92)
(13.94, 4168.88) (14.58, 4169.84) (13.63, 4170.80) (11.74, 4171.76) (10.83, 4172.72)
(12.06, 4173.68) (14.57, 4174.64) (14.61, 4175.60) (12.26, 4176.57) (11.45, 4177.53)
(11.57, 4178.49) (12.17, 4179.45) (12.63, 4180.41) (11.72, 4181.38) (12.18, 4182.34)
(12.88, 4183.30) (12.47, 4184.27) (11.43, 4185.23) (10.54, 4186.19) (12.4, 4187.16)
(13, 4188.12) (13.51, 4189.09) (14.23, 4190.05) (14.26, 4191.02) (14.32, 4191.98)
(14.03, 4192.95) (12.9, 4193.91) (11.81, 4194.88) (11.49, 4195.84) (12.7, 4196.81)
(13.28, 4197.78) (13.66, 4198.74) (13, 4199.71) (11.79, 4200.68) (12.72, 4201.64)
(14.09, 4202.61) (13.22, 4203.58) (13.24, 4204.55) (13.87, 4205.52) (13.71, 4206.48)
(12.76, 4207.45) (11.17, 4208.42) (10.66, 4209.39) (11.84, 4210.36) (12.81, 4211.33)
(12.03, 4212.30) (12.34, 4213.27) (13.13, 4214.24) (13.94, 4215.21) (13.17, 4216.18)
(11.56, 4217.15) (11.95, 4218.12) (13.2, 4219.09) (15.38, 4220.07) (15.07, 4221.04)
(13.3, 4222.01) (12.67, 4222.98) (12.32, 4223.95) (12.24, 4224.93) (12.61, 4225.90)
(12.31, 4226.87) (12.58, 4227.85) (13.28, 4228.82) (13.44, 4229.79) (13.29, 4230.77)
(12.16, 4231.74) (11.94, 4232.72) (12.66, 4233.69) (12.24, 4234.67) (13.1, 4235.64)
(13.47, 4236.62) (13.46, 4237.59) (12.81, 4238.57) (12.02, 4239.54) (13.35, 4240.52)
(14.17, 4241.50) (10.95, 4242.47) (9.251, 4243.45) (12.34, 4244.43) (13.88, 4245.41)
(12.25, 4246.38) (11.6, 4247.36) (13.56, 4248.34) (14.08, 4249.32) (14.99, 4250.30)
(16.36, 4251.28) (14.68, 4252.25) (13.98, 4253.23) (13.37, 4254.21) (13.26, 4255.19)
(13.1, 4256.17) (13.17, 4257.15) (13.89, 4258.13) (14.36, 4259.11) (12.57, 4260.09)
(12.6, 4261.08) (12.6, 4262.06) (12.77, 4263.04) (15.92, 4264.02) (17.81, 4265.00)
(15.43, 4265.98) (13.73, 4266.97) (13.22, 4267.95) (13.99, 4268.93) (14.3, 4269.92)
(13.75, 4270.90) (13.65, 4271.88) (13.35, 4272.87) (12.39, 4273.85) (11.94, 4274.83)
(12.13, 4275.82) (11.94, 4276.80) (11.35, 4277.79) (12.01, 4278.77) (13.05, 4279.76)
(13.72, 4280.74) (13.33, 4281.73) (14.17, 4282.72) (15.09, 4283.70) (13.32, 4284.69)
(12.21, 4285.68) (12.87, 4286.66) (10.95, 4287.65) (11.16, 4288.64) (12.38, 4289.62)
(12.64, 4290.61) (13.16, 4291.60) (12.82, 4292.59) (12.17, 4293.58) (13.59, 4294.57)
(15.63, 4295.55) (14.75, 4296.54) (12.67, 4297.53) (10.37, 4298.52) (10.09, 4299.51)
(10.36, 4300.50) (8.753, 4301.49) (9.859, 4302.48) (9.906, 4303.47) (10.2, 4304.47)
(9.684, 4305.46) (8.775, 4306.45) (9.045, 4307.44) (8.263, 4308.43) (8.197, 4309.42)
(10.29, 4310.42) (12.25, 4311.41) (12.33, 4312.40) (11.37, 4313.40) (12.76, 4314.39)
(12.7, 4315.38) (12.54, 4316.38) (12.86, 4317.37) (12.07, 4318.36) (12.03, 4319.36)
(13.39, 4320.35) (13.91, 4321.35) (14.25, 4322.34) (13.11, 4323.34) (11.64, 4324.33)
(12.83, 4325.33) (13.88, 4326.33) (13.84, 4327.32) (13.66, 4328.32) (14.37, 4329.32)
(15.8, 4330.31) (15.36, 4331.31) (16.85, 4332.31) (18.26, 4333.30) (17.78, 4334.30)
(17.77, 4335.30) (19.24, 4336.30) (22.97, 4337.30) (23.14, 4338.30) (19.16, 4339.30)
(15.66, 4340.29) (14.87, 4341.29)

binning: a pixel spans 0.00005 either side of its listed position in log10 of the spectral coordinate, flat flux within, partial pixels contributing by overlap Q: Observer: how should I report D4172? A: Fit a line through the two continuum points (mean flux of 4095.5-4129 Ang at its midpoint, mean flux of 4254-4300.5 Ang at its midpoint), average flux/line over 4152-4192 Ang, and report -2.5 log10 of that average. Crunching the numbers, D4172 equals 0.07 mag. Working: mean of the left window 13.3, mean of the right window 13.1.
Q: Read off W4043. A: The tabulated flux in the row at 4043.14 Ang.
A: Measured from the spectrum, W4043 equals 13.79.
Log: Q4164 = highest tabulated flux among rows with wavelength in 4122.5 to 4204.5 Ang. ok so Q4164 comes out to 14.61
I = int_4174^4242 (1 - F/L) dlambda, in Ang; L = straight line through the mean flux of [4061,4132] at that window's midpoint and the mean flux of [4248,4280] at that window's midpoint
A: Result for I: 3.35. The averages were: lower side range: 13.2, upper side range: 13.6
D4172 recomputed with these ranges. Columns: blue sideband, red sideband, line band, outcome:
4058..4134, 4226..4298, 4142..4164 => 0.07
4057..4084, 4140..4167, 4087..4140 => -0.05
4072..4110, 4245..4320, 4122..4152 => 0.03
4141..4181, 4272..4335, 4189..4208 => -0.06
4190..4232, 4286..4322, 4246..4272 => -0.14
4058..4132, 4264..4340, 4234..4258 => 0.01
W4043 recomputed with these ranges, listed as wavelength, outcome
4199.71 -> 13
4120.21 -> 13.49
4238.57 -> 12.81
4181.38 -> 11.72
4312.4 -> 12.33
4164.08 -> 12.6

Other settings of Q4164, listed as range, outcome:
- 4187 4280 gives 17.81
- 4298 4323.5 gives 14.25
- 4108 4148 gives 14.65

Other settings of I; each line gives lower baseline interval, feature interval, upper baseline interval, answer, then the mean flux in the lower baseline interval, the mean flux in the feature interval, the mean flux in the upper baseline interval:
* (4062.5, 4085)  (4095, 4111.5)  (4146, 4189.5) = -1.21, 12.8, 13.6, 12.3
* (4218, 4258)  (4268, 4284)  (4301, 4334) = -0.50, 13.1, 13.1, 12.3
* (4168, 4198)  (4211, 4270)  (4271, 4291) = -2.42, 12.7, 13.2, 12.7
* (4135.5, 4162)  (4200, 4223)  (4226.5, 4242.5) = -0.30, 12.5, 12.9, 12.8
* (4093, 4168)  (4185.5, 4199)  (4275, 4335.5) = -0.23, 12.9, 13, 12.6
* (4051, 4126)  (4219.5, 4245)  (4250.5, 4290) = 1.05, 13.1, 12.8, 13.4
